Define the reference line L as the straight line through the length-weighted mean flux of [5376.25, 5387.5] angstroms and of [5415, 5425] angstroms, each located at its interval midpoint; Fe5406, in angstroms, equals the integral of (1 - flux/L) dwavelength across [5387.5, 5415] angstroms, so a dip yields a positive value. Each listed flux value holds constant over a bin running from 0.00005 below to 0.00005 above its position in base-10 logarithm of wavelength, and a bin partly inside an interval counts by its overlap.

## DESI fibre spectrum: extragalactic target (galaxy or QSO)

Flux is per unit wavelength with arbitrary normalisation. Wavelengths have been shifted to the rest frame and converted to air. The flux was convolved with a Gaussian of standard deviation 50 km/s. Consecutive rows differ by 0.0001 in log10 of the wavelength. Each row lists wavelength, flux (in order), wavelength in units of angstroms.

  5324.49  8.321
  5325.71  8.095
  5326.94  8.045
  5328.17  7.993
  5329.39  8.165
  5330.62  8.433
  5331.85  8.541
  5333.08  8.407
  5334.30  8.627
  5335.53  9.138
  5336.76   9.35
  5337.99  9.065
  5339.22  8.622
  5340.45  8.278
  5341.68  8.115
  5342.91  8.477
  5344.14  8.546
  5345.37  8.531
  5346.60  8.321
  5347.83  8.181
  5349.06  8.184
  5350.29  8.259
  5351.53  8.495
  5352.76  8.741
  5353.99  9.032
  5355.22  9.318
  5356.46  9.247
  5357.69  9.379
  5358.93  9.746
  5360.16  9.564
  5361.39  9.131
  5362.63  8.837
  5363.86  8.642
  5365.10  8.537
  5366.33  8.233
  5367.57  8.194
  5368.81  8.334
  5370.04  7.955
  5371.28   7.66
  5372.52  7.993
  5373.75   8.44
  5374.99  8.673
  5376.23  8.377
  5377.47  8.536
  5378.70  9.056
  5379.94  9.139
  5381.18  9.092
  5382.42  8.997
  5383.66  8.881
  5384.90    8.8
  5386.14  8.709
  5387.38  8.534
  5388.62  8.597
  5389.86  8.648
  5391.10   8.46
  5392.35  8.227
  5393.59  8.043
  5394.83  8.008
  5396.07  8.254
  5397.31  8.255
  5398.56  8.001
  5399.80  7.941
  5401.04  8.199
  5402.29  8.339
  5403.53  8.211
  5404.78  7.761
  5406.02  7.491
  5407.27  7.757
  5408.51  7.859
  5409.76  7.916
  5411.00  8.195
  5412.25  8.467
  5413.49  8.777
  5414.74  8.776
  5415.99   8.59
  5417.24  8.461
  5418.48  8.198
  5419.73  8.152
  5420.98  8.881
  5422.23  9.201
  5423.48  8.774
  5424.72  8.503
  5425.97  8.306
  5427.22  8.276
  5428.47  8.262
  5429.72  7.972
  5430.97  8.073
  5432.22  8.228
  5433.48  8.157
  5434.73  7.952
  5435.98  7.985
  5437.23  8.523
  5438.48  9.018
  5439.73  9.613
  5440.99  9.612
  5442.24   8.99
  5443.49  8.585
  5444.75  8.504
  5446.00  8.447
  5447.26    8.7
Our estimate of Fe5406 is 1.7 angstroms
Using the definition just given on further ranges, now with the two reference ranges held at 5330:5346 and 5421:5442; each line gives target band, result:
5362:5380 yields 0.37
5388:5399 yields 0.38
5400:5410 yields 0.73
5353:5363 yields -0.77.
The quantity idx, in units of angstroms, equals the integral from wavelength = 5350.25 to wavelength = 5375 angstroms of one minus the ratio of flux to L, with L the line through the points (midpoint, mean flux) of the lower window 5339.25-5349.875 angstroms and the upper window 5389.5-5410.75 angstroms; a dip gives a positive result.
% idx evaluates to -1.30 angstroms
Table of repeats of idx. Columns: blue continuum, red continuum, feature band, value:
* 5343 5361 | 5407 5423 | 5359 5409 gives 1.1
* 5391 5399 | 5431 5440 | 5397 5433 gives 0.1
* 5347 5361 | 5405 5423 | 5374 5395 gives -0.1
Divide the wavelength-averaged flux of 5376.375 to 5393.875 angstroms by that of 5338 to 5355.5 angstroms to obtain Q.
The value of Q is 1.02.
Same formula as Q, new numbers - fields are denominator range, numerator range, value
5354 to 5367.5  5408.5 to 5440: 0.93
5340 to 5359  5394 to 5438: 0.95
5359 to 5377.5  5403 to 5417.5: 0.96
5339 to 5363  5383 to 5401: 0.96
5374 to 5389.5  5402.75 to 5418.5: 0.93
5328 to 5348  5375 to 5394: 1.02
